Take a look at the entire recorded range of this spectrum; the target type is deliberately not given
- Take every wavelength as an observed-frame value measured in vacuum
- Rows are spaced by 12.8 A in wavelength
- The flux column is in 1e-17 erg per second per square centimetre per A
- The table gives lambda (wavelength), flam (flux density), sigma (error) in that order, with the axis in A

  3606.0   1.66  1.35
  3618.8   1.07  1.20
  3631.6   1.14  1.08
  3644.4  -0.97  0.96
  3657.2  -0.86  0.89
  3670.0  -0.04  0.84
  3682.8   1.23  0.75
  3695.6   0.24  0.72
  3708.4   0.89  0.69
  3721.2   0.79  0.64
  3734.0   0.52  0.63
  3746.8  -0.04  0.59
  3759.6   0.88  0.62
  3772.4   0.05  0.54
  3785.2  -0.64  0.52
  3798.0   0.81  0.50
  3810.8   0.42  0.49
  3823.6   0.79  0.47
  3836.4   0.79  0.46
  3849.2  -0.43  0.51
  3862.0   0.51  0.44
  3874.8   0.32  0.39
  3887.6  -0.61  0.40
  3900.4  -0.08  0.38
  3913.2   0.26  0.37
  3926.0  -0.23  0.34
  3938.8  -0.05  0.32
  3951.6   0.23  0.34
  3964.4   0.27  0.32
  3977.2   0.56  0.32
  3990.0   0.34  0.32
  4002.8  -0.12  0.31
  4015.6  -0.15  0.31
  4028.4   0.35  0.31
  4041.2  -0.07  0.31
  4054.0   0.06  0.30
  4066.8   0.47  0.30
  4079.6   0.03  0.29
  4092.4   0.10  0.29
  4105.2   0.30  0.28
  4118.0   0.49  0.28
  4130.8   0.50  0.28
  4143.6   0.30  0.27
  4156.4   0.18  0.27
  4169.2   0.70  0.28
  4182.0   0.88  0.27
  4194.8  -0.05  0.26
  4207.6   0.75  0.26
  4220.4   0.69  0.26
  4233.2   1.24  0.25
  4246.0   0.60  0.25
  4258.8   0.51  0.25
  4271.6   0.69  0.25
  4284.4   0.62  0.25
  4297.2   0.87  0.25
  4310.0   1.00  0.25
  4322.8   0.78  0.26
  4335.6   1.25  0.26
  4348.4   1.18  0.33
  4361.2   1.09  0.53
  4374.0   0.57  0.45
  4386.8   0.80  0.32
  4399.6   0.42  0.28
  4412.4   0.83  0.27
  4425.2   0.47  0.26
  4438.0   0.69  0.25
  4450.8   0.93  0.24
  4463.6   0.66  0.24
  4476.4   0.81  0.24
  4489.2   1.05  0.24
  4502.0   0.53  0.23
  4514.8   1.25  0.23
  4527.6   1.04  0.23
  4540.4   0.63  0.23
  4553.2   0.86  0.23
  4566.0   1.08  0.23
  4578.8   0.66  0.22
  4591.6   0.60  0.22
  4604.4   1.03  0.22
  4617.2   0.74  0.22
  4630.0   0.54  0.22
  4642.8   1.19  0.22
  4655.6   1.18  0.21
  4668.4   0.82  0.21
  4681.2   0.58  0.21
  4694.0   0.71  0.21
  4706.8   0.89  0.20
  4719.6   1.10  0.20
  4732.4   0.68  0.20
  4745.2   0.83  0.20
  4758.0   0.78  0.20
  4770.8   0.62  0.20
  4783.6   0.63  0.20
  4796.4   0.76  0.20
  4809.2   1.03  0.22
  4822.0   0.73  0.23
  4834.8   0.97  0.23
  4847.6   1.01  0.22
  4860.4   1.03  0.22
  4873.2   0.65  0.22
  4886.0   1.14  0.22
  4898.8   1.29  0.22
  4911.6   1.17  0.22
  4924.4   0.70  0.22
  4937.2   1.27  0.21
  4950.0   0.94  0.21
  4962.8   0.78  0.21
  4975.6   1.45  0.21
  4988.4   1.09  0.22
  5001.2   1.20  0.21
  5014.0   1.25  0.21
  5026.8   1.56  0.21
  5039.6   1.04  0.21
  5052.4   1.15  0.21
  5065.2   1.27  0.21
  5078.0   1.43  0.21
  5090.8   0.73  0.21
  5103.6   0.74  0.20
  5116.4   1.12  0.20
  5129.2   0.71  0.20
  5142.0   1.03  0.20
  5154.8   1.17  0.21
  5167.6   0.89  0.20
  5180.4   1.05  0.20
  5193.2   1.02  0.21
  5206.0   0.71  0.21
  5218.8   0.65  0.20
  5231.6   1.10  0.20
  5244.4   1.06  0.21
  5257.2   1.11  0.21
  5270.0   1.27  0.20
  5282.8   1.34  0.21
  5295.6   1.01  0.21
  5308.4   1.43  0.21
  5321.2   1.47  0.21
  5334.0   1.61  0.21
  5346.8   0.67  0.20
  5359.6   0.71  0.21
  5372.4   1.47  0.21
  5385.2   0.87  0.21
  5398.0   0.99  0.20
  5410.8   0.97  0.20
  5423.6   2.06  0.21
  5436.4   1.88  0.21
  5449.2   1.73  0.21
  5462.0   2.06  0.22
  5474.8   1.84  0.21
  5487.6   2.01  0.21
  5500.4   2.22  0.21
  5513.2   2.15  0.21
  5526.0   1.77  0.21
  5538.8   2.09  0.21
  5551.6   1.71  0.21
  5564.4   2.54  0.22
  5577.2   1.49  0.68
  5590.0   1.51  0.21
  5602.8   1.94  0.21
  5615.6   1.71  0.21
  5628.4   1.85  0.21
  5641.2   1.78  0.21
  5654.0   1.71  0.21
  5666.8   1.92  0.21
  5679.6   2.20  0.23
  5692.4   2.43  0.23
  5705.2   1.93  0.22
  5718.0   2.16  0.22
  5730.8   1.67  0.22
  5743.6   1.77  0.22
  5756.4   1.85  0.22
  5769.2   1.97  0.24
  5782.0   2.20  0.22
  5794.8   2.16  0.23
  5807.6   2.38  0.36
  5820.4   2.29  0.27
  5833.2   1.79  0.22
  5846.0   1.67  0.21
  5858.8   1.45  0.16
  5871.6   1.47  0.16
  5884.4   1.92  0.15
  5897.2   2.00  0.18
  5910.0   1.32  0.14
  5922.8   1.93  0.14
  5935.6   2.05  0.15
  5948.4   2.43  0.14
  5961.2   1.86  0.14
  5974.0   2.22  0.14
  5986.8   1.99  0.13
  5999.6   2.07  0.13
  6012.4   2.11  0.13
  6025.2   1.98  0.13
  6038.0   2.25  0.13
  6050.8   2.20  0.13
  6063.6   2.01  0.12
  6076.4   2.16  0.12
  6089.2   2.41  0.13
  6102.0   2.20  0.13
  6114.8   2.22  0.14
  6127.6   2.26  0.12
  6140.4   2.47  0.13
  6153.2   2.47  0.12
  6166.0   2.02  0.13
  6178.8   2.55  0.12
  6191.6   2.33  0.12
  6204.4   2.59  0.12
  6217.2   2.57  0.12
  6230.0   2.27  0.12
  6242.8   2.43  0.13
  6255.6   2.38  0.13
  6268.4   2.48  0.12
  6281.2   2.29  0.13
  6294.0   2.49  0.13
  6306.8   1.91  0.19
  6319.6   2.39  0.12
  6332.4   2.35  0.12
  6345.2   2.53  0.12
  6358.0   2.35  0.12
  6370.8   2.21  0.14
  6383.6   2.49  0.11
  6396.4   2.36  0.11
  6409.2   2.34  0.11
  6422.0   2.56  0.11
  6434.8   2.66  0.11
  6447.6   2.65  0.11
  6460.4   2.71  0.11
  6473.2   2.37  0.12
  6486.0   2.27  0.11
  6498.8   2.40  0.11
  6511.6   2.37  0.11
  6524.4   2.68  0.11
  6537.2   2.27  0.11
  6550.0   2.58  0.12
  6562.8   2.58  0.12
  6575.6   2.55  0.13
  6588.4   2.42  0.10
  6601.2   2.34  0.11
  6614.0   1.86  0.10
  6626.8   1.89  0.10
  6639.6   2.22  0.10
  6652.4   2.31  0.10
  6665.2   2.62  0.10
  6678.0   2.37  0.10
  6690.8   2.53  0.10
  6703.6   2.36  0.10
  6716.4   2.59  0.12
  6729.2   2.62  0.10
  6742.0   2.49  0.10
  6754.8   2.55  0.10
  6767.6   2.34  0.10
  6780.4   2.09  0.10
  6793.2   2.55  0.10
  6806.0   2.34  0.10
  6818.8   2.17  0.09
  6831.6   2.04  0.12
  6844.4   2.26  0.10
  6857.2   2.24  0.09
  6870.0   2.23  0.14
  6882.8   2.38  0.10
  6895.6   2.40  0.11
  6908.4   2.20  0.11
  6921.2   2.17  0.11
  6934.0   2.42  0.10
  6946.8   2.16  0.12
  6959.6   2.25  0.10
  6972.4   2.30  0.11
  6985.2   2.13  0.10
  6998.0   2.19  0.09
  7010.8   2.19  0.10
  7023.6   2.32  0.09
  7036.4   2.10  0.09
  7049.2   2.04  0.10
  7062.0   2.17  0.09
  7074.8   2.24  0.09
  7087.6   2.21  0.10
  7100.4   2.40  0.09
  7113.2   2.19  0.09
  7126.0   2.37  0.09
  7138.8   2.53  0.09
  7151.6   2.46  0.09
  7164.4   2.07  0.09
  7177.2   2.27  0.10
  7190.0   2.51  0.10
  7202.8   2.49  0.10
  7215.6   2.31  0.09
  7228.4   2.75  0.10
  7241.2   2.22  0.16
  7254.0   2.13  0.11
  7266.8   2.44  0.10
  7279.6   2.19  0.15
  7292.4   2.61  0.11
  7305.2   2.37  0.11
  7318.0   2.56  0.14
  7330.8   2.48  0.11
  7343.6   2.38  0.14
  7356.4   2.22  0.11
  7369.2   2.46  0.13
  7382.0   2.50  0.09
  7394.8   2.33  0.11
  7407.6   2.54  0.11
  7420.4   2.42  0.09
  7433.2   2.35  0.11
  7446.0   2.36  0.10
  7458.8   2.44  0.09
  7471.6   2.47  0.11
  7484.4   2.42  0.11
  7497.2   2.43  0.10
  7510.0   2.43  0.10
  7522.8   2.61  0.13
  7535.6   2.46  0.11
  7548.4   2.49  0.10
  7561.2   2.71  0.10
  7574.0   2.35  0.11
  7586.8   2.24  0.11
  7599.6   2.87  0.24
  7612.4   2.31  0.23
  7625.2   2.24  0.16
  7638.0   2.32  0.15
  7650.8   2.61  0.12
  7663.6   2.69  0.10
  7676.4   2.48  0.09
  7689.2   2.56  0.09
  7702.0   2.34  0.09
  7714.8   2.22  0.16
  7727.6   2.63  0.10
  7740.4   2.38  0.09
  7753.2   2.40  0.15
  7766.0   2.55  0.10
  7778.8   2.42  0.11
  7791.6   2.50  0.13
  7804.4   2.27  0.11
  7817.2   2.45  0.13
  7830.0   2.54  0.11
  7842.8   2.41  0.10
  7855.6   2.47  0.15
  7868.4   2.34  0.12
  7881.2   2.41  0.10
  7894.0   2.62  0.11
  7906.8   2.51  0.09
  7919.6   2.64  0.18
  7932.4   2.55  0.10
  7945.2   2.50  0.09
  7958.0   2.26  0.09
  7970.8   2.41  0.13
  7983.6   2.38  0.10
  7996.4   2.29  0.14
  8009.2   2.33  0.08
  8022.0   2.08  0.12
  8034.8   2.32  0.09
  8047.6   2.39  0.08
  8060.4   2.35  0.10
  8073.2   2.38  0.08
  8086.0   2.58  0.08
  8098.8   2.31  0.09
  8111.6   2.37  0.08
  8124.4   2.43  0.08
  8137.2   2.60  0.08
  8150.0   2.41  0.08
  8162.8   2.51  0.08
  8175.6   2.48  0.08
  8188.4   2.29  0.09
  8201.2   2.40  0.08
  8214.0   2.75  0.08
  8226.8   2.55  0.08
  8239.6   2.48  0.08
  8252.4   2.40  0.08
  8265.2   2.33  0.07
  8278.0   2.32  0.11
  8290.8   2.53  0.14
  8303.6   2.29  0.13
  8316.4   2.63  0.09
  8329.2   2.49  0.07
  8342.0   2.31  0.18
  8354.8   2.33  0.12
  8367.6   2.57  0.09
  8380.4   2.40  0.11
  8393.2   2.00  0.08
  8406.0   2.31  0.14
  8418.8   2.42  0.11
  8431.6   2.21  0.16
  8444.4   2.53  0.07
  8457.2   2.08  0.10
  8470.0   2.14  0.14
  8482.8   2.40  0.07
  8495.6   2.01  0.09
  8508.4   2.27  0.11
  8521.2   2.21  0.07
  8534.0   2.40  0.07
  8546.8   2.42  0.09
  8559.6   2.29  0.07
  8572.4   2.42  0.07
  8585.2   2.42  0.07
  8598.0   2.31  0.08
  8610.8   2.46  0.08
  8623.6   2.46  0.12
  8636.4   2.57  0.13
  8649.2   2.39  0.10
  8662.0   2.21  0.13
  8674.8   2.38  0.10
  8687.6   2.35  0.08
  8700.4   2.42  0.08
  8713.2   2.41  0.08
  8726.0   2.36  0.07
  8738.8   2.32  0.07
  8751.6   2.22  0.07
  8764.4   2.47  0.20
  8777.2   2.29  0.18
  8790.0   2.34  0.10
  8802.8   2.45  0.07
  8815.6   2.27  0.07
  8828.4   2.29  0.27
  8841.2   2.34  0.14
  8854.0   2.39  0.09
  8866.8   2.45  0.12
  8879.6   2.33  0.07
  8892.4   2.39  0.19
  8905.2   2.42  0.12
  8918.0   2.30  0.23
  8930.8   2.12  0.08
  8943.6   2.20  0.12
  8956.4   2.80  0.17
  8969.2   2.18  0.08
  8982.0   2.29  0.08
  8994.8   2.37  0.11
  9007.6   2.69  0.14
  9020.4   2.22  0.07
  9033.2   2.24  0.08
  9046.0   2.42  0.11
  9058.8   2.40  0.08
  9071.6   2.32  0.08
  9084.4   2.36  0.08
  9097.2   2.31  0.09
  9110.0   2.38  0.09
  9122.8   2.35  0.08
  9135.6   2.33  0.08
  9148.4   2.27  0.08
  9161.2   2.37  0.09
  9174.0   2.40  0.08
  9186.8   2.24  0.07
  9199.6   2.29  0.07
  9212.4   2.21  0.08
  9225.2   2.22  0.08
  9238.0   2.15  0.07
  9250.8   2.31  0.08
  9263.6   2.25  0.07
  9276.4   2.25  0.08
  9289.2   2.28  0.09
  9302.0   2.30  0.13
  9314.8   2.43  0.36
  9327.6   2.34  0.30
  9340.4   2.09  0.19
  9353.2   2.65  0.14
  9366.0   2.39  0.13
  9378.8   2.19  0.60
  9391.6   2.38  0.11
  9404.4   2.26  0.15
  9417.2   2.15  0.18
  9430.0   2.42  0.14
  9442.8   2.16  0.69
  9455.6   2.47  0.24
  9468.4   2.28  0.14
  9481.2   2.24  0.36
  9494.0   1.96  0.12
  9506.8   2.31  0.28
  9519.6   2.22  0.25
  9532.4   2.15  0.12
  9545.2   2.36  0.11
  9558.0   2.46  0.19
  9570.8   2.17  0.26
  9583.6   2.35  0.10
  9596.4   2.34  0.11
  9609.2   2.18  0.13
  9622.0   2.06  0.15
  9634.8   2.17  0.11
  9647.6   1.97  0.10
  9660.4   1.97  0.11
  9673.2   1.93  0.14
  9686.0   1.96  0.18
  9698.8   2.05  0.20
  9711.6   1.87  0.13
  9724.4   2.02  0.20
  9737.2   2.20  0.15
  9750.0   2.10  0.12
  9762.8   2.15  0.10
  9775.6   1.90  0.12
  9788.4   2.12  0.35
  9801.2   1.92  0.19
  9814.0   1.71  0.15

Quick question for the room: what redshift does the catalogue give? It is 0.361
